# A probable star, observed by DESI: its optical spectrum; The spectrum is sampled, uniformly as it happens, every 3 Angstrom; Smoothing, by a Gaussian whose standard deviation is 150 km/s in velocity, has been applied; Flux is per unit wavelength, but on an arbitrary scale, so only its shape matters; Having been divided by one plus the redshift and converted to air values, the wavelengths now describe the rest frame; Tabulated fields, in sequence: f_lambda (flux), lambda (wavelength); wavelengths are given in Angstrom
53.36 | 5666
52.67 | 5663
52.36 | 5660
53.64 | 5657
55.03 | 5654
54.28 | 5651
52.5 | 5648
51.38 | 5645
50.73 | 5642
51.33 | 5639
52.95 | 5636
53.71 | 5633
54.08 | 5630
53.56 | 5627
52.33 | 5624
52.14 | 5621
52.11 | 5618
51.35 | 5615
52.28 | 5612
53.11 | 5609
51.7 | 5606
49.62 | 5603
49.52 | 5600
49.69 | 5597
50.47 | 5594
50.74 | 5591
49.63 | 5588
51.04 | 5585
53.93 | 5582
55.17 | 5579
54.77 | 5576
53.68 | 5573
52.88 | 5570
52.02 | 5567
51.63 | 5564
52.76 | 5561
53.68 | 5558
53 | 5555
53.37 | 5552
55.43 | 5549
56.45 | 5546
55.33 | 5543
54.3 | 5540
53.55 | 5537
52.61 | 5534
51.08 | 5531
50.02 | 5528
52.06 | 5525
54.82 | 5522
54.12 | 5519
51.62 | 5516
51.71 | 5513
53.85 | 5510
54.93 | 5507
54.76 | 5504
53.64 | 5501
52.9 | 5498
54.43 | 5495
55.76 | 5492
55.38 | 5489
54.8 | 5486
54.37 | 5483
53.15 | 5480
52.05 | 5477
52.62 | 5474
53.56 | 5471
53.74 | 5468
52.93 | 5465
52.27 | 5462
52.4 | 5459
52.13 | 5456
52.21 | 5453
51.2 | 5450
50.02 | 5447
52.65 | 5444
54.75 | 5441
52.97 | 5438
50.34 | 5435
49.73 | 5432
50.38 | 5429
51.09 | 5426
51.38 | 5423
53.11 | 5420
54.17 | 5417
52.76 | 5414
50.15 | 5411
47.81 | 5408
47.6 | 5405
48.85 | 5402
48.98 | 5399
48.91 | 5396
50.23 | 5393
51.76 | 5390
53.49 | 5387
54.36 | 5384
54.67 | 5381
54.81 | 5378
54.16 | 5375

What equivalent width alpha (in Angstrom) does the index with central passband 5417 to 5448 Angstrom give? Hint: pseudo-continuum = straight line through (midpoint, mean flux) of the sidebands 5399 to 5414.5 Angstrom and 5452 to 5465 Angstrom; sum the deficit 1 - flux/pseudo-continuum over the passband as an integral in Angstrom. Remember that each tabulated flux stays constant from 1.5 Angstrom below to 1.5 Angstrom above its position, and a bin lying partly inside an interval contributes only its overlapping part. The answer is -0.64 Angstrom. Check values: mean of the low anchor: 49.2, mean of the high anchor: 52.3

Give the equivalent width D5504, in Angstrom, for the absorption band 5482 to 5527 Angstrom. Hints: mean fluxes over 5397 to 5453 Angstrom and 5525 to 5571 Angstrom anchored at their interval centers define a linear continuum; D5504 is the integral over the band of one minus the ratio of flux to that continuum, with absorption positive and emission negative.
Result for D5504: -1.3 Angstrom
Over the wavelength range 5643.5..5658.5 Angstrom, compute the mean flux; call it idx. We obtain 53.4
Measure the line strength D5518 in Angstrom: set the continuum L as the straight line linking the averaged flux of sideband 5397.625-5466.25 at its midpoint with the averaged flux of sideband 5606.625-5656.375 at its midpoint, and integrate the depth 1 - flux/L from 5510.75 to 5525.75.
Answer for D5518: -0.3 Angstrom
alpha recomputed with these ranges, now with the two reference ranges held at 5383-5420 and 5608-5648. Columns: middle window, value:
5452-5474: -0.7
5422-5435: 0.1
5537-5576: -1.4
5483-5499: -1.0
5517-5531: -0.2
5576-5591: -0.1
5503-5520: -0.6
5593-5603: 0.5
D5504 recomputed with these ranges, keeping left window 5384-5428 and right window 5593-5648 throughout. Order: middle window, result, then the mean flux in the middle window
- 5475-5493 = -1.0 Angstrom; 54.2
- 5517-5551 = -1.4 Angstrom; 53.6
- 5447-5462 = -0.2 Angstrom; 51.8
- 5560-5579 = -0.6 Angstrom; 53.1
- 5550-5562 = -0.4 Angstrom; 53.3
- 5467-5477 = -0.4 Angstrom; 53.1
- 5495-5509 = -0.8 Angstrom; 54.1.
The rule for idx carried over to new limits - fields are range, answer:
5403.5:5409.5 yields 47.7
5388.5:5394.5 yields 51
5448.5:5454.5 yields 51.7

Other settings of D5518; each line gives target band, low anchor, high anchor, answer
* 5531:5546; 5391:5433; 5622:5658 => -0.61 Angstrom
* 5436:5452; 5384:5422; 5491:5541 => -0.17 Angstrom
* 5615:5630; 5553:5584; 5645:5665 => 0.20 Angstrom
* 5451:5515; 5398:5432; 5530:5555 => -1.31 Angstrom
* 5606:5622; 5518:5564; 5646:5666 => 0.37 Angstrom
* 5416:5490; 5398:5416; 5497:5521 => -1.75 Angstrom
